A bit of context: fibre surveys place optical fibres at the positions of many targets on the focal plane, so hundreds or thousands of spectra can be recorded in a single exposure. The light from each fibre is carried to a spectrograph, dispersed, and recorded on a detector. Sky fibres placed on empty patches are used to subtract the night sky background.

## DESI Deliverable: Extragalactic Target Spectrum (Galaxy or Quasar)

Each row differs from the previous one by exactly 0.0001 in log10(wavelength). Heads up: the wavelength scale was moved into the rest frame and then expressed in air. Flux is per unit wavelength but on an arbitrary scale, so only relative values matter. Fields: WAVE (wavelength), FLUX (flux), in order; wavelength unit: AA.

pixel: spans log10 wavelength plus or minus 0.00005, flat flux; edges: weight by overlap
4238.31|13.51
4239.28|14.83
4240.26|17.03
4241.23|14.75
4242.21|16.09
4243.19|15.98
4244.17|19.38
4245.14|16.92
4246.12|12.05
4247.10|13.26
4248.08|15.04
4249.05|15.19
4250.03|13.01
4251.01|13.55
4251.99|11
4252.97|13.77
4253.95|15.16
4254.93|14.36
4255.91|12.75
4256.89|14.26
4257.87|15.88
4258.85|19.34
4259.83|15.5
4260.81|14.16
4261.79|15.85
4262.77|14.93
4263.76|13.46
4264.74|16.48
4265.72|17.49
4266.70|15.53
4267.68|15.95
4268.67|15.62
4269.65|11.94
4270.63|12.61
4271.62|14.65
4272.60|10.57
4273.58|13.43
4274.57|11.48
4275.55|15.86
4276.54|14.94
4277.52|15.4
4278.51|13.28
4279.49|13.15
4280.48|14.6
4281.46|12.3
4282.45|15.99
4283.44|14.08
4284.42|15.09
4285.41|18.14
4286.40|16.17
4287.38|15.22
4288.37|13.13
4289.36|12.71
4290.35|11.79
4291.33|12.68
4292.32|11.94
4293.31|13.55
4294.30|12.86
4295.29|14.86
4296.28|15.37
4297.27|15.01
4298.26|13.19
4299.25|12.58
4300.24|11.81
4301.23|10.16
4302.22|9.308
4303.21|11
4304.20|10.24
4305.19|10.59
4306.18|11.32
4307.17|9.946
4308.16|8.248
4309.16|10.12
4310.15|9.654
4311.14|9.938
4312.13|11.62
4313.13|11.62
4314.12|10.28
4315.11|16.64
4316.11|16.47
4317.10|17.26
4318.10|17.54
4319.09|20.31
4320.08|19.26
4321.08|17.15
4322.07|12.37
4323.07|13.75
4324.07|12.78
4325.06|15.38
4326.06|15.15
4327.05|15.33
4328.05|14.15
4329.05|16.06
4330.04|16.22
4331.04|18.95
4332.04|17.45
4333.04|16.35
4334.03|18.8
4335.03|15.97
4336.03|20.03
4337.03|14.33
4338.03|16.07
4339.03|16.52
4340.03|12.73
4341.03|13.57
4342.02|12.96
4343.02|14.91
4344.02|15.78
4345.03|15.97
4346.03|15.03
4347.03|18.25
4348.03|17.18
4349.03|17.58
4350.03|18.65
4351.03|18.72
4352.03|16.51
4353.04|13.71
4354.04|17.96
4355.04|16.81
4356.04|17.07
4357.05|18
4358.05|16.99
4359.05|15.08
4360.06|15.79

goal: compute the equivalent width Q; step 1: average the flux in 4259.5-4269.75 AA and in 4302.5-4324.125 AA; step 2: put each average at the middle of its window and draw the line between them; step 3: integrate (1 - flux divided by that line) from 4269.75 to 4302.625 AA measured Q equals 1.7 AA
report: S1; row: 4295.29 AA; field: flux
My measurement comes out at 14.86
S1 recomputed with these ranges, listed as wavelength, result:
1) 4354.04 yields 17.96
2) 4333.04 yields 16.35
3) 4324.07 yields 12.78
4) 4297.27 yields 15.01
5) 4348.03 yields 17.18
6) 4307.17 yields 9.946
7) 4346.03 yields 15.03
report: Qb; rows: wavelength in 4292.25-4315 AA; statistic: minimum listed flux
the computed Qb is 8.248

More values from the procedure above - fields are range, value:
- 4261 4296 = 10.57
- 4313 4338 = 10.28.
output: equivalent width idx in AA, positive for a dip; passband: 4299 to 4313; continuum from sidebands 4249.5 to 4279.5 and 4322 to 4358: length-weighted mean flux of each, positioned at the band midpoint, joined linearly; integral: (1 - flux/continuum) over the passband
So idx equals 4.4 AA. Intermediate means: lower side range 14.4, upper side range 16.1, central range 10.5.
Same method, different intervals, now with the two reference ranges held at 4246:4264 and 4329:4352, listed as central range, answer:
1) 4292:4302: 1.5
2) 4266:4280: 0.8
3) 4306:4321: 2.2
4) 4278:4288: 0.2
